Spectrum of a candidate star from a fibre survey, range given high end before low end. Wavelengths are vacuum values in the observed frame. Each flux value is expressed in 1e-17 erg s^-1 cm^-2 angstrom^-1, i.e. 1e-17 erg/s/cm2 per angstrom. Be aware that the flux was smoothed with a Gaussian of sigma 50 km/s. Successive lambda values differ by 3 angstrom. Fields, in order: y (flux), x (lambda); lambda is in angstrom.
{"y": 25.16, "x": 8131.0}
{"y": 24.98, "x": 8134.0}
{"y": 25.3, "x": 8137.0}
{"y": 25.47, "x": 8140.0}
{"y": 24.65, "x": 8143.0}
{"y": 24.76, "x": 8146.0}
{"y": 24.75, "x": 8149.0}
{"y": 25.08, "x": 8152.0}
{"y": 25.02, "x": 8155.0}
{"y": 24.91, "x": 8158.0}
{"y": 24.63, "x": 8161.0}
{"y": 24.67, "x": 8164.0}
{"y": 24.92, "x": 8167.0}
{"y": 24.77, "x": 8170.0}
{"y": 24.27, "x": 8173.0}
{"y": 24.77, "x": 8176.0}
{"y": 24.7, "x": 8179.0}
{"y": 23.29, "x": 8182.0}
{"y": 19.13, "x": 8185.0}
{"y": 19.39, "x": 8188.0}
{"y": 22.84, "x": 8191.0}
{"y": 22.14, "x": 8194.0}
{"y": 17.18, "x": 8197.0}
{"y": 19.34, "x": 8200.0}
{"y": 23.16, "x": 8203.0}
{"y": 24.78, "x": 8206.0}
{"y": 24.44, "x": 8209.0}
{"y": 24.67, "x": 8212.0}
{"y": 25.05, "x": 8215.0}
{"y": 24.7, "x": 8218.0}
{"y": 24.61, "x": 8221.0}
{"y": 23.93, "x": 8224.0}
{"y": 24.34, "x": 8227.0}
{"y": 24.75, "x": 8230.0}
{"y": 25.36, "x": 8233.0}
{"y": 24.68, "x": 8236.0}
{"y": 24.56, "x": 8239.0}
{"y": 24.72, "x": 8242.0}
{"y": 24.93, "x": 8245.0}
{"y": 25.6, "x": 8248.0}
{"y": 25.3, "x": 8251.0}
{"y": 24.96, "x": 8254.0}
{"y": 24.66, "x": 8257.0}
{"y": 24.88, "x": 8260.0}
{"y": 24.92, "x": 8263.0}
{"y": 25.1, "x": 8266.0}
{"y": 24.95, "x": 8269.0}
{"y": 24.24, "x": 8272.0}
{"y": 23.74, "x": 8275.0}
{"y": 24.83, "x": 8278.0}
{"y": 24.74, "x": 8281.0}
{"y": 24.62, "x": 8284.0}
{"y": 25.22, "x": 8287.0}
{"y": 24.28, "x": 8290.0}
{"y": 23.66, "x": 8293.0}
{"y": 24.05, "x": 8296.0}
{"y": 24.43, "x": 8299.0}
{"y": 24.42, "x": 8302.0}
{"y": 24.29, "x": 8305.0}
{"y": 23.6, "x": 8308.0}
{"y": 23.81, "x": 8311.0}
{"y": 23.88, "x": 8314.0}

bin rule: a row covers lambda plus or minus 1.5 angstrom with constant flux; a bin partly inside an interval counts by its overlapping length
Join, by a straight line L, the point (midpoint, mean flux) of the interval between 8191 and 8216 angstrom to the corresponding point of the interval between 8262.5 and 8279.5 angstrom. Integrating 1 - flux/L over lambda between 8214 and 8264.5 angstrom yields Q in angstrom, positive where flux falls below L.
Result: -2.5 angstrom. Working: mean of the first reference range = 22.6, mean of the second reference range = 24.6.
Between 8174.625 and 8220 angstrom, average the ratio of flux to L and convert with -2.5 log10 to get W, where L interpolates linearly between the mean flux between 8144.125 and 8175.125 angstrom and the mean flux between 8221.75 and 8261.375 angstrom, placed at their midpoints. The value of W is 0.10 mag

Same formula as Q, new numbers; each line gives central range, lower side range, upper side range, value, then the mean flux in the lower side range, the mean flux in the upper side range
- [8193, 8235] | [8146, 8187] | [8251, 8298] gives 1.5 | 24.2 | 24.6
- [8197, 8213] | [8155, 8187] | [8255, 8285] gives 1.0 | 24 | 24.7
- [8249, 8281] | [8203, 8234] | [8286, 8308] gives -0.5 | 24.6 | 24.3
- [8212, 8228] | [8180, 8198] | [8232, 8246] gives -0.8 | 20.9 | 24.8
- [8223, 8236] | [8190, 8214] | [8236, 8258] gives -0.4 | 22.4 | 24.9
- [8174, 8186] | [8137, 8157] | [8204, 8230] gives 0.8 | 25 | 24.5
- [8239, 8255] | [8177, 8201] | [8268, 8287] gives -1.2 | 21.1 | 24.6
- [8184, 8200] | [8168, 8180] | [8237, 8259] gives 3.0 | 24.6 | 25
